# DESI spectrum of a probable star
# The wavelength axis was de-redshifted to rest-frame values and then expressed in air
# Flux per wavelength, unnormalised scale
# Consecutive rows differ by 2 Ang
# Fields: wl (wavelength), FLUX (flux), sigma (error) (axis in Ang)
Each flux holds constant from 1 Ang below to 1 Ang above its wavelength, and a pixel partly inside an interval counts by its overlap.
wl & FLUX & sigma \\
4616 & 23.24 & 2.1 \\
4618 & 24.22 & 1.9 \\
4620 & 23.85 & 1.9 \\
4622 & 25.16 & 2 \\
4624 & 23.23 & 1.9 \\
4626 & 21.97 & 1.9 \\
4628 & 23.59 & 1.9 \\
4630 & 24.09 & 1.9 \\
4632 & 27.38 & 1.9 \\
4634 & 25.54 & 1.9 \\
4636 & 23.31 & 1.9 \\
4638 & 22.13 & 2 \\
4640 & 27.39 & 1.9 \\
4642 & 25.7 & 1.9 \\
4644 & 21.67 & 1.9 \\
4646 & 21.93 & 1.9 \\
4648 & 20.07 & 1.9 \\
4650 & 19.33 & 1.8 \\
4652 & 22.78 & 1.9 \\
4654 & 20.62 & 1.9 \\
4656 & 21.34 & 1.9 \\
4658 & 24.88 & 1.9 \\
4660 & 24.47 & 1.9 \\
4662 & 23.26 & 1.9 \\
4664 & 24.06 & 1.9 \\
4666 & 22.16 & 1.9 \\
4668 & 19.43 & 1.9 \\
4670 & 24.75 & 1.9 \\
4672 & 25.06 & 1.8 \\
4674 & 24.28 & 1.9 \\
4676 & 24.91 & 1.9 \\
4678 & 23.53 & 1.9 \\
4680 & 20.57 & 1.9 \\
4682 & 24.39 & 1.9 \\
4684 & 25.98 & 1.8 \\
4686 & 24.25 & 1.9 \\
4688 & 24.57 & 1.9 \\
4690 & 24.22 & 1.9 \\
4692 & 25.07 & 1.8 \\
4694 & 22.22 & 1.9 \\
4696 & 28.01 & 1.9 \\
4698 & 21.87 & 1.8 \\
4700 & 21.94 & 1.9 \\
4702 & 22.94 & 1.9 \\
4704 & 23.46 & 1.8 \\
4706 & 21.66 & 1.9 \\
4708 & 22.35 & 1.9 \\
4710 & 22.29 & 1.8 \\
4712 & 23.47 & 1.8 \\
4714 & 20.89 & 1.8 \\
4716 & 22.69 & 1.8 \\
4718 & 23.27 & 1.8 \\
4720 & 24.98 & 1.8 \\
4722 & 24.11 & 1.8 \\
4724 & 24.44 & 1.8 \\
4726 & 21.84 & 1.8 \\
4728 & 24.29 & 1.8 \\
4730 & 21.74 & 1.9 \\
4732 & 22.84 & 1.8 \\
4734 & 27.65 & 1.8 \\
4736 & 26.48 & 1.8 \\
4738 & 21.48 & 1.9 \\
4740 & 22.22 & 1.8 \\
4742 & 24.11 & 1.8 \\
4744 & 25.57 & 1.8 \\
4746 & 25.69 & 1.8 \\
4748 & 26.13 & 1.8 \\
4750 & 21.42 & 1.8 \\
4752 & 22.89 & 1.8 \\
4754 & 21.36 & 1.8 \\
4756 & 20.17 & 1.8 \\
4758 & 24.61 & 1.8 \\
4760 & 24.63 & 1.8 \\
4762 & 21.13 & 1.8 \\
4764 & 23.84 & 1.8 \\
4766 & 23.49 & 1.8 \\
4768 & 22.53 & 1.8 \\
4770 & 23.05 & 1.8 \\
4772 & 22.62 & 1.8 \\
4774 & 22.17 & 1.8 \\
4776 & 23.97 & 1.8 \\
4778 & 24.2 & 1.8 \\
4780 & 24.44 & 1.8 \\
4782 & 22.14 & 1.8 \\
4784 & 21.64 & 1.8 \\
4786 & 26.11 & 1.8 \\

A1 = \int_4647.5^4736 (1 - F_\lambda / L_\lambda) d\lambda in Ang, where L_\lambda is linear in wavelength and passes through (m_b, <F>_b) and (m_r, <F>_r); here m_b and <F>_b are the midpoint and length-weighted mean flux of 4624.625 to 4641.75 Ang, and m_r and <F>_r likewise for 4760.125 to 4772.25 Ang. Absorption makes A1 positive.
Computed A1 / 1.7 Ang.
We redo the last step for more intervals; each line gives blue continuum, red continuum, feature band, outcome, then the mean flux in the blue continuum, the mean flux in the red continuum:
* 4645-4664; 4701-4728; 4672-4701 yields -1.8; 22.2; 23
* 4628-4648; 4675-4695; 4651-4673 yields 1.0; 24.1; 24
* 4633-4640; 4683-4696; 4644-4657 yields 1.7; 24.2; 24.7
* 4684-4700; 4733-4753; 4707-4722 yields 0.9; 24.3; 24.4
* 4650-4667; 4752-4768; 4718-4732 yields -0.5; 22.7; 22.7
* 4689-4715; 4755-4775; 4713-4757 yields -1.0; 23.1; 22.8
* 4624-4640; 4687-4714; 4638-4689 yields 1.1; 24.2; 23.3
